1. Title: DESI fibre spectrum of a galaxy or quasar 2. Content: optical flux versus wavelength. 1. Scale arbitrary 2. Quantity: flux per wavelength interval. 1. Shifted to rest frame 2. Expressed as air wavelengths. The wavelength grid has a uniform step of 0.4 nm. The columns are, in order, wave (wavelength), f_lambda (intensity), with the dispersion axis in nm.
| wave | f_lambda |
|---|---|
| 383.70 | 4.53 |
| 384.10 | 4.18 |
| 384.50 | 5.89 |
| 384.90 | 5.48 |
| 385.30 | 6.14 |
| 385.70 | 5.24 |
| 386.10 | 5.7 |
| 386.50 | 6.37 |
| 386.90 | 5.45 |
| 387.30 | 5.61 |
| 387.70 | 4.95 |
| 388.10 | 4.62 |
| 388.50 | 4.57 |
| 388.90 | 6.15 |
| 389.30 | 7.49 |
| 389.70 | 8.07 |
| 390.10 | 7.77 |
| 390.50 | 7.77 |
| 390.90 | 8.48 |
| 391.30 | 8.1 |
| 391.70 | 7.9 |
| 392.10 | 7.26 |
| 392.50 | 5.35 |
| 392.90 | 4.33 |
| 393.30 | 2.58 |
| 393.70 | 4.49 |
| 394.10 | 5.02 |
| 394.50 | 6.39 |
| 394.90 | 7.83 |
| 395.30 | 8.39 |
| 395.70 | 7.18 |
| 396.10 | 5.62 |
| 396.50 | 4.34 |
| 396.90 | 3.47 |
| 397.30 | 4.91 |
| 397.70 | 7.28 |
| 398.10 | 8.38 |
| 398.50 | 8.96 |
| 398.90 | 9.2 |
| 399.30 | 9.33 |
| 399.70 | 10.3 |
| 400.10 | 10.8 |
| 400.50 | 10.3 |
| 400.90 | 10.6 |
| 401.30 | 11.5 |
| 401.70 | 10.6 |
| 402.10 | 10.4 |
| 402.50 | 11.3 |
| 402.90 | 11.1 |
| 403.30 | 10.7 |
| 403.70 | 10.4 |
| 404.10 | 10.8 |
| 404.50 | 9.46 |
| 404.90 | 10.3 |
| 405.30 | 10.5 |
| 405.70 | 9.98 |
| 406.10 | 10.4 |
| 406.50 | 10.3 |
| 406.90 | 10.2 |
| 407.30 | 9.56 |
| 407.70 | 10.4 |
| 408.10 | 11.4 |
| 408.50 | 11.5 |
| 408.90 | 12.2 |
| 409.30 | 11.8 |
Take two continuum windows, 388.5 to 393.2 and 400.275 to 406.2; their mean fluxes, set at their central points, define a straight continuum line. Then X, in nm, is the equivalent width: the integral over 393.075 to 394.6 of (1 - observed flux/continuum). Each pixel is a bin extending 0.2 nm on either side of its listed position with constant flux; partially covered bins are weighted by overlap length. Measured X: 0.65 nm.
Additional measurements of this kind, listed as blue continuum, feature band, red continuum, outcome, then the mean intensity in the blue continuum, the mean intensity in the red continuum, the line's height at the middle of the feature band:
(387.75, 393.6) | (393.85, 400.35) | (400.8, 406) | 0.94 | 6.39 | 10.6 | 8.51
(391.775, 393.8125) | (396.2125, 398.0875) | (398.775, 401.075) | 0.65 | 5.01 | 10.1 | 8.12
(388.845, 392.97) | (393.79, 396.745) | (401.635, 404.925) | 0.75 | 7.28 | 10.6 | 8.44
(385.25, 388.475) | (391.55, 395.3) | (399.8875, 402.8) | 0.98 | 5.43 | 10.8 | 7.86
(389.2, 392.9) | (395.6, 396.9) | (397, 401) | 0.48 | 7.4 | 8.83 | 8.34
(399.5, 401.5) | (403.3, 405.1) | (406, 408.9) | 0.07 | 10.7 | 10.7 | 10.7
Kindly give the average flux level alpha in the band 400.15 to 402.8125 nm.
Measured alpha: 10.8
